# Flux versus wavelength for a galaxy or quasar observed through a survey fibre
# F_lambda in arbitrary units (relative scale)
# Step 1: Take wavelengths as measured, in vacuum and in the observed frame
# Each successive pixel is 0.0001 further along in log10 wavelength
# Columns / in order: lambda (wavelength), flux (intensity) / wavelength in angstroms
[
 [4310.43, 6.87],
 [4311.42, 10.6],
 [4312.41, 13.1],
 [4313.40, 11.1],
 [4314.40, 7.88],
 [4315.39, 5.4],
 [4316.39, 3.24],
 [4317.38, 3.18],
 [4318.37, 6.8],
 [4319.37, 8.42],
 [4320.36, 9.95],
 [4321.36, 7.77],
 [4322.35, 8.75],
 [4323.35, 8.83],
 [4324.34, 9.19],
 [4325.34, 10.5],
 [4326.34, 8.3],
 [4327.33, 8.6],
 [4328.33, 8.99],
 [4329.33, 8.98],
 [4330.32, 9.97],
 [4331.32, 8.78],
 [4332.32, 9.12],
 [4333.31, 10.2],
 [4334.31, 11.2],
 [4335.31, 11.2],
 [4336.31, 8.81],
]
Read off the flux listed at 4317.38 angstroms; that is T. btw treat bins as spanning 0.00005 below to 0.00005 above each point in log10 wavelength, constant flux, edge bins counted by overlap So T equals 3.18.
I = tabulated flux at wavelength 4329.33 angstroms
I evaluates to 8.98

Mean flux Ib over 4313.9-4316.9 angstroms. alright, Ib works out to 5.49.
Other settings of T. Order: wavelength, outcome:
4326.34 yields 8.3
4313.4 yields 11.1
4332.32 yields 9.12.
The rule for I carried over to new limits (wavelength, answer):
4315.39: 5.4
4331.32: 8.78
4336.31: 8.81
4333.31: 10.2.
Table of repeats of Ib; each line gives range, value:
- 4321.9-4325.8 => 9.31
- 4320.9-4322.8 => 8.28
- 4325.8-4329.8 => 8.72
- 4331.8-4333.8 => 9.67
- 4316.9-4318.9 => 5.05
